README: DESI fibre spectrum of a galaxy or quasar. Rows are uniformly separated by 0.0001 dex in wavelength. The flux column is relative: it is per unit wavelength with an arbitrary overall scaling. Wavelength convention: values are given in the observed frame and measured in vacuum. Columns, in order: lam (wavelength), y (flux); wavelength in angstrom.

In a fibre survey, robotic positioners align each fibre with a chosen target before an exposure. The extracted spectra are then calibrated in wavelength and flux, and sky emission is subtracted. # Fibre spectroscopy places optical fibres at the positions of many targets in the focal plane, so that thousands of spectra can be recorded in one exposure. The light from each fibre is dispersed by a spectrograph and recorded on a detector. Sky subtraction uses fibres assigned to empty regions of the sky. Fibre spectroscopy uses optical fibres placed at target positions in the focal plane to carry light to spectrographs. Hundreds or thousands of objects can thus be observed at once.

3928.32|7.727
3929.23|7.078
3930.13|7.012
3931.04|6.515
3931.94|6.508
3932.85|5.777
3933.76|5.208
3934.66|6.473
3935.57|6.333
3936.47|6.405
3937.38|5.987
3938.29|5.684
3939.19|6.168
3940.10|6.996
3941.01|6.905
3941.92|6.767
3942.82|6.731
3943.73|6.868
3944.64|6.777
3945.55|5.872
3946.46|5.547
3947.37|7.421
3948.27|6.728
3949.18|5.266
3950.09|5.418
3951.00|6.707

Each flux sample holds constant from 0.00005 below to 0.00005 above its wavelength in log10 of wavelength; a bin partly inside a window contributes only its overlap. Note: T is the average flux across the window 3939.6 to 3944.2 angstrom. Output 6.84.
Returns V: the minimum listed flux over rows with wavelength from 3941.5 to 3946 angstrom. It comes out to 5.872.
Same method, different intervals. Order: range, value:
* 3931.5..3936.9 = 5.208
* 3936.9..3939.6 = 5.684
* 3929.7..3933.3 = 5.777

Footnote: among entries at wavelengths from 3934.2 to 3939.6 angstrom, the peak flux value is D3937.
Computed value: 6.473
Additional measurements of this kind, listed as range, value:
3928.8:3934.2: 7.078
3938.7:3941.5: 6.996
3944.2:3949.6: 7.421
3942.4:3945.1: 6.868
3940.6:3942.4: 6.905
